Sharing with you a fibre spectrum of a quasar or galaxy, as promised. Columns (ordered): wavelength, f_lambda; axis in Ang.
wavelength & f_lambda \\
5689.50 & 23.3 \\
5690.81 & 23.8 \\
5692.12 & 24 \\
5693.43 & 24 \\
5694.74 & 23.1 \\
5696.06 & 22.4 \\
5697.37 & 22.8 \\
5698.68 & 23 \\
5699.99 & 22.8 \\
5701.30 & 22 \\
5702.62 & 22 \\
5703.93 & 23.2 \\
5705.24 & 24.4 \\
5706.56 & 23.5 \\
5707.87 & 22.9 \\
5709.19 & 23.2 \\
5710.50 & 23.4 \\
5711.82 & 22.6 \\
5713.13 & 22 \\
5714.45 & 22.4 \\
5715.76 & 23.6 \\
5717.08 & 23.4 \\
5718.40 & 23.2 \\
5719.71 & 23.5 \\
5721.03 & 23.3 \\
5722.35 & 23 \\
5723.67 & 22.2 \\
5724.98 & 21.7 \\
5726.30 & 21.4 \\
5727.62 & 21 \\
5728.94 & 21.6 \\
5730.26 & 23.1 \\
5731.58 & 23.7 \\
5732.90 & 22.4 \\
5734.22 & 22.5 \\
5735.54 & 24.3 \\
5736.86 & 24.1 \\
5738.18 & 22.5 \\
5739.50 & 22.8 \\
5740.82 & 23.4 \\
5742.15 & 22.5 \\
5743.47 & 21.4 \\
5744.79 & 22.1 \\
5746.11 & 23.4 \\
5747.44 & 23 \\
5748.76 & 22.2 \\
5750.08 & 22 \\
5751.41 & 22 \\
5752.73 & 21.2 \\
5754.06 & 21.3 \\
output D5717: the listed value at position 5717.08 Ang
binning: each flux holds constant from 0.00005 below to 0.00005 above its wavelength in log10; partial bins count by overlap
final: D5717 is 23.4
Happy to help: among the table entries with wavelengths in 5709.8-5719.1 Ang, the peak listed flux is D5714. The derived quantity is 23.6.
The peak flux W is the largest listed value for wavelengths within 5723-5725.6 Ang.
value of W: 22.2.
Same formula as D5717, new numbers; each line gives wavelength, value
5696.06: 22.4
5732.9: 22.4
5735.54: 24.3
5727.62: 21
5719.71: 23.5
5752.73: 21.2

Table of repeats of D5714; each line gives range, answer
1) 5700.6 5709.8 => 24.4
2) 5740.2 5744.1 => 23.4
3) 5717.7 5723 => 23.5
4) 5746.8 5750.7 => 23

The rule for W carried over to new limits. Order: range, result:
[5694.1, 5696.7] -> 23.1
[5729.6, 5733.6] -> 23.7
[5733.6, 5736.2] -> 24.3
